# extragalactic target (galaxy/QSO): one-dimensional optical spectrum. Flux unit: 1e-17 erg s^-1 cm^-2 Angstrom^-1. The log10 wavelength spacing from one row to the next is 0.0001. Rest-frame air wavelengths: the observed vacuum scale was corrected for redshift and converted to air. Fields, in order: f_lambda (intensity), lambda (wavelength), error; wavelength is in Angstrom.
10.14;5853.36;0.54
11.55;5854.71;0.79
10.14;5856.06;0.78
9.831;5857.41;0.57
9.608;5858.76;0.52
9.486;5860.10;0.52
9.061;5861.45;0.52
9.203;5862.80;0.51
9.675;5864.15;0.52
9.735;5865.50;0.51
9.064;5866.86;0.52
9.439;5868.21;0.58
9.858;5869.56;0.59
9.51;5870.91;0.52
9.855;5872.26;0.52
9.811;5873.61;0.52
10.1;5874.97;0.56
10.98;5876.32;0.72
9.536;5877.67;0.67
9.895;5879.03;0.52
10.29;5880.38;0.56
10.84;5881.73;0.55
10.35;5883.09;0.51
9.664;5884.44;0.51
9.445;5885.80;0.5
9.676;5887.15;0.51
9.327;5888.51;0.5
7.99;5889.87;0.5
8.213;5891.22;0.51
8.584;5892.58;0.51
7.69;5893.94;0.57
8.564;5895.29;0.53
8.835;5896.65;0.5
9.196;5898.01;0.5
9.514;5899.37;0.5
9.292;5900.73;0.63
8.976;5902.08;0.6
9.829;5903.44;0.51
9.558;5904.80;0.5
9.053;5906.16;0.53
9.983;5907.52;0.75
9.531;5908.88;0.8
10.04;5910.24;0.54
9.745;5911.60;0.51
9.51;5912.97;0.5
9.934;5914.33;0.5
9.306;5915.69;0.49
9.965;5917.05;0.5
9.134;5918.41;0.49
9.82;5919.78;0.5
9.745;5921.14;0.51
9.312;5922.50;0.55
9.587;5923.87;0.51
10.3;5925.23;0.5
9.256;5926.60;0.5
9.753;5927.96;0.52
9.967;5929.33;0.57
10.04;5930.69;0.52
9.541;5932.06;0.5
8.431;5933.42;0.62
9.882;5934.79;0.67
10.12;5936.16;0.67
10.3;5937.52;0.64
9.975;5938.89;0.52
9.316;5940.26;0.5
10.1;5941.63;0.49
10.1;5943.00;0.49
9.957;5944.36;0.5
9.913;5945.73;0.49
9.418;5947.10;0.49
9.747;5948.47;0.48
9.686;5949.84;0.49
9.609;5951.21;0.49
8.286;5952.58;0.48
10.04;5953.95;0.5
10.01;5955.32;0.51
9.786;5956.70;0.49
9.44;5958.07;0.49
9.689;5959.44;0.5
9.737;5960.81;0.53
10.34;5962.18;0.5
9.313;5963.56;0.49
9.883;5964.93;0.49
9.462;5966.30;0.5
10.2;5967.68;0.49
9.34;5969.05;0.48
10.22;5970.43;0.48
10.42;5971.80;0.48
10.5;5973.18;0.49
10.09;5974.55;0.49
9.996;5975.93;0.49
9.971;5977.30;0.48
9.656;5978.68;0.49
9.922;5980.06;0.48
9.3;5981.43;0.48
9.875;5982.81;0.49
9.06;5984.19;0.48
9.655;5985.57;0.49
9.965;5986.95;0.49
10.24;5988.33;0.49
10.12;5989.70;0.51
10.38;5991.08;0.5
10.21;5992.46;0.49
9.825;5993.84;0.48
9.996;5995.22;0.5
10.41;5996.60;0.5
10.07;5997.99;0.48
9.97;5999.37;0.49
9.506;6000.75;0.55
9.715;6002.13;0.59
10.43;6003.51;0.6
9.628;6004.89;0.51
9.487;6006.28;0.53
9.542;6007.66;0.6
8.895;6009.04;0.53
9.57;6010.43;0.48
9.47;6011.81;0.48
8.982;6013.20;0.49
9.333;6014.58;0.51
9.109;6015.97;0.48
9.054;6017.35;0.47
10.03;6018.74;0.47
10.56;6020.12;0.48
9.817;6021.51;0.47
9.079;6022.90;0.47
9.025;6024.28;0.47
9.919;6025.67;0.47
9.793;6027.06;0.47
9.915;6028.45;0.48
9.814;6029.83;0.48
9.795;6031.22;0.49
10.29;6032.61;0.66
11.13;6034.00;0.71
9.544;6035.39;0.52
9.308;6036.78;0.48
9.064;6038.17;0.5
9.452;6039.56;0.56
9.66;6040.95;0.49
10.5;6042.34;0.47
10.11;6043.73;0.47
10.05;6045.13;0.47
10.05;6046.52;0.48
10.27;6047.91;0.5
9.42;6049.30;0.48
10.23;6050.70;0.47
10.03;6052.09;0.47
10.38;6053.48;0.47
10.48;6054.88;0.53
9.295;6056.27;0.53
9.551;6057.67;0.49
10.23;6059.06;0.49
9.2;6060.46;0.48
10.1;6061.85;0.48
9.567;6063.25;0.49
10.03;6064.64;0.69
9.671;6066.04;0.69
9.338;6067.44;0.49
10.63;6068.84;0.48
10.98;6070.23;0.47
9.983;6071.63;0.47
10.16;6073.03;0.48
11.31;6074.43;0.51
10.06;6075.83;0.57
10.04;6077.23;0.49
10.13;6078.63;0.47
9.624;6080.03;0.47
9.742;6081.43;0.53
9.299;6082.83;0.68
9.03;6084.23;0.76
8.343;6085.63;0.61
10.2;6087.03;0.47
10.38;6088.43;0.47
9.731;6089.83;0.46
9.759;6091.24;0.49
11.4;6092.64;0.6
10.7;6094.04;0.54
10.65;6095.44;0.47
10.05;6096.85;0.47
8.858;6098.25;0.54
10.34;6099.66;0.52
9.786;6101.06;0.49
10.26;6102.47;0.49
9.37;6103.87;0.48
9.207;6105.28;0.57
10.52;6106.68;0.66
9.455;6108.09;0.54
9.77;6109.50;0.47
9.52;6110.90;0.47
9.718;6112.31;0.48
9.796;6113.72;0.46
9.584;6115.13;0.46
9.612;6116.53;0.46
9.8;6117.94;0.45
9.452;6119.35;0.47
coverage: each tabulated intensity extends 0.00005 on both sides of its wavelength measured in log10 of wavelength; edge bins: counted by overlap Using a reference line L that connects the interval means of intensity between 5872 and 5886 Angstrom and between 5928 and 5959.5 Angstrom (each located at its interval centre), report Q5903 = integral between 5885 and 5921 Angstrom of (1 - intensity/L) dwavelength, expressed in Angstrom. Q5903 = 2.47 Angstrom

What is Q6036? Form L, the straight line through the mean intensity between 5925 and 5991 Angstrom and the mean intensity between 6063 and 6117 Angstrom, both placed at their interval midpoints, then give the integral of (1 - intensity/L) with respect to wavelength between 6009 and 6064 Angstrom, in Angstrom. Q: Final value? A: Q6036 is 0.58 Angstrom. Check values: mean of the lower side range 9.79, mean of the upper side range 9.92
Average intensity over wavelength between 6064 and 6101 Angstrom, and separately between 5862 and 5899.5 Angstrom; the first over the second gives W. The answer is 1.1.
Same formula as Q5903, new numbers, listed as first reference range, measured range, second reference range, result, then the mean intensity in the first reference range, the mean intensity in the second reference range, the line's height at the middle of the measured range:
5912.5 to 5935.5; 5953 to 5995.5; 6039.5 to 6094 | -0.6 Angstrom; 9.62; 9.97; 9.74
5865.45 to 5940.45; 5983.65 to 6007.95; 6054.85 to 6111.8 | -0.4 Angstrom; 9.56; 9.91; 9.74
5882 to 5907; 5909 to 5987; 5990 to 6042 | -2.9 Angstrom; 9.13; 9.73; 9.4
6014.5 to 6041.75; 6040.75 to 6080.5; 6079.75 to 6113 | -1.2 Angstrom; 9.7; 9.83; 9.76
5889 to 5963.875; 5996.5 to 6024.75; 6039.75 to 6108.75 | 0.5 Angstrom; 9.51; 9.96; 9.77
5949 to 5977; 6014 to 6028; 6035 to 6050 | 0.3 Angstrom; 9.81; 9.77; 9.78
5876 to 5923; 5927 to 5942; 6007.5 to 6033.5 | -0.4 Angstrom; 9.46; 9.59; 9.5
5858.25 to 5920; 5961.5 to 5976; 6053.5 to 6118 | -0.5 Angstrom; 9.49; 9.9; 9.66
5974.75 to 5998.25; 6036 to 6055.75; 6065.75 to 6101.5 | 0.1 Angstrom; 9.92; 10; 9.98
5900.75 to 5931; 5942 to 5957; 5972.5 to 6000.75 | 0.1 Angstrom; 9.64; 9.95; 9.79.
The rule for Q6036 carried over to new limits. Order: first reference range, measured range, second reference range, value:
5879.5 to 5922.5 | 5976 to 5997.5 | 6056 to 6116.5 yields -0.6 Angstrom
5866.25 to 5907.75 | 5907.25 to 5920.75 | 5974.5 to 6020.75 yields -0.2 Angstrom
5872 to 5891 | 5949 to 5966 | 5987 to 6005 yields 0.5 Angstrom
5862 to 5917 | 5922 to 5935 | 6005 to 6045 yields -0.1 Angstrom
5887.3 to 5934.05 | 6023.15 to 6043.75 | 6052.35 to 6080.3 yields 0.2 Angstrom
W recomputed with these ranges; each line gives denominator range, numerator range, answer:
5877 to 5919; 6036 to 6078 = 1.06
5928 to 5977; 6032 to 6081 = 1.02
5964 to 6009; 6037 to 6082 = 1.01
